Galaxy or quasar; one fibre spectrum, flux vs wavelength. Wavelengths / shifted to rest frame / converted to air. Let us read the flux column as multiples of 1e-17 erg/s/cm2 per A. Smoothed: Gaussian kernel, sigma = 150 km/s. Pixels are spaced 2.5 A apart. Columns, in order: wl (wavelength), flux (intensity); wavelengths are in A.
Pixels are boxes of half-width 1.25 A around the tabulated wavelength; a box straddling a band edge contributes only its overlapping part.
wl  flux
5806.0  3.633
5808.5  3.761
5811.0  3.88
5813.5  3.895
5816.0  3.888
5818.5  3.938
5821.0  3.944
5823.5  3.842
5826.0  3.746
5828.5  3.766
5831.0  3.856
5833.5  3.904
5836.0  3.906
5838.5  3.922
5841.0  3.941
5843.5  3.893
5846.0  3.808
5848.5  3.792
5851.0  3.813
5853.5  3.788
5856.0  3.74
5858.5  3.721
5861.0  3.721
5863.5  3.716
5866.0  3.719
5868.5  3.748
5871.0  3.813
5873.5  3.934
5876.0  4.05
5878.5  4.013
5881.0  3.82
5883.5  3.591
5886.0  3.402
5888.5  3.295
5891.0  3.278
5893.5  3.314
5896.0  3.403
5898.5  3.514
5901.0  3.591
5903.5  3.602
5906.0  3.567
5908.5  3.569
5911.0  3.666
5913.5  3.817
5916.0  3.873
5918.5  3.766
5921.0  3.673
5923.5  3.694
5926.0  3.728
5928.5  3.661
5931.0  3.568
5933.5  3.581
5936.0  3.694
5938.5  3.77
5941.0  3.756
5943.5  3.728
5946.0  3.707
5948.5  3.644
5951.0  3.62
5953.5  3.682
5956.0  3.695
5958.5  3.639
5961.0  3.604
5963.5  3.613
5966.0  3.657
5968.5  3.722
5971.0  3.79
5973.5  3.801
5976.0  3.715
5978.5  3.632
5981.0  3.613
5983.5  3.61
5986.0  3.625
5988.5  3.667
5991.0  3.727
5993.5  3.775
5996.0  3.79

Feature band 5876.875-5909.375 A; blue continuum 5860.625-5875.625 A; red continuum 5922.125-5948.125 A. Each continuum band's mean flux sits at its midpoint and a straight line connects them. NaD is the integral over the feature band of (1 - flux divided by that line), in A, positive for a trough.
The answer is 1.85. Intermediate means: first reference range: 3.79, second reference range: 3.69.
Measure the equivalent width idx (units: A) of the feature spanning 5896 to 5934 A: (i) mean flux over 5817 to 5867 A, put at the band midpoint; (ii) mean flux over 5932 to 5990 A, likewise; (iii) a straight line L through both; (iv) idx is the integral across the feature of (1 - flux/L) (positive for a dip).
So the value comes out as 0.8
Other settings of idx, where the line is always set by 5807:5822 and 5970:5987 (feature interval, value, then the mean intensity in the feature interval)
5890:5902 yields 1.15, 3.42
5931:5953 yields 0.27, 3.68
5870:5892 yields 0.63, 3.69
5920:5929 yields 0.13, 3.69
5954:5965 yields 0.19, 3.64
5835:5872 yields 0.30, 3.8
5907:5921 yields 0.11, 3.73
